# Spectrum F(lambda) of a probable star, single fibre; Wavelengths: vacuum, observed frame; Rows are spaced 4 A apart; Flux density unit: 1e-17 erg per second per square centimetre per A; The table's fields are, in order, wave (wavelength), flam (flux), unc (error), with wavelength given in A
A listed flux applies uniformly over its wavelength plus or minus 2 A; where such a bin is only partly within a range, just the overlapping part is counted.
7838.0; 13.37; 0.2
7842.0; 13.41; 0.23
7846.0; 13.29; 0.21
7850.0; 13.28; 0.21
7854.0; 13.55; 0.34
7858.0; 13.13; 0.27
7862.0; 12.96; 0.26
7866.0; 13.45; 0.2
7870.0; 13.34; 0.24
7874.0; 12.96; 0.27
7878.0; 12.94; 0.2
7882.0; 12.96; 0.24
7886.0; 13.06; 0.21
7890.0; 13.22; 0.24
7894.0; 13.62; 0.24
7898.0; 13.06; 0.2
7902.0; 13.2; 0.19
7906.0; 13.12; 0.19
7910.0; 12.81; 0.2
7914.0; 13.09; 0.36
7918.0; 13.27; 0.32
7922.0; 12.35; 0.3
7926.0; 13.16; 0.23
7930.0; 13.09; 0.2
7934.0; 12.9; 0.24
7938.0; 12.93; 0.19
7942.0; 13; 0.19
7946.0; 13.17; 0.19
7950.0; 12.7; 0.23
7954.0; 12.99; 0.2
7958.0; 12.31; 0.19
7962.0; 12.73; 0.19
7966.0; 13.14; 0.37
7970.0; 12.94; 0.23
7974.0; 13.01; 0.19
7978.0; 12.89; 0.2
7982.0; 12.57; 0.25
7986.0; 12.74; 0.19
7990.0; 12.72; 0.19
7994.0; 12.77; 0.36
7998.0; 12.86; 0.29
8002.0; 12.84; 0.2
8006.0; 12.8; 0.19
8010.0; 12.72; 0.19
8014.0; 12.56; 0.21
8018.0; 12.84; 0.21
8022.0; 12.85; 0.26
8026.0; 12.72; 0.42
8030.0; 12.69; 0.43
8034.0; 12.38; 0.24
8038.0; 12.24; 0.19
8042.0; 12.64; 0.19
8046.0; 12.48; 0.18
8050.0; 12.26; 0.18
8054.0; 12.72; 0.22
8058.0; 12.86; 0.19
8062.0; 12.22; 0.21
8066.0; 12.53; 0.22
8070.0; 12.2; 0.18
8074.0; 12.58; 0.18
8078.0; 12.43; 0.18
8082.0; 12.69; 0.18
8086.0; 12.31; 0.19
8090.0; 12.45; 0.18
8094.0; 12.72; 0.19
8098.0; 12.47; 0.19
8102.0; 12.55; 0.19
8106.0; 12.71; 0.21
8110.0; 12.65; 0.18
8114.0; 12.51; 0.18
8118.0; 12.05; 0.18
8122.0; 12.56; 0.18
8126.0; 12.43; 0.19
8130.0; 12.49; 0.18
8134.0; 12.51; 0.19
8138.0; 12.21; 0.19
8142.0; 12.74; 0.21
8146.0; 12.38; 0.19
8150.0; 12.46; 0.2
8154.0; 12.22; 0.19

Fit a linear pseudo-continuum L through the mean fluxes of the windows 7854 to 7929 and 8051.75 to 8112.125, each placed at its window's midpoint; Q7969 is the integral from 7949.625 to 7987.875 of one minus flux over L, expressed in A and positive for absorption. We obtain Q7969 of 0.2 A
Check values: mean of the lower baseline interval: 13.1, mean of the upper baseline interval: 12.5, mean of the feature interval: 12.8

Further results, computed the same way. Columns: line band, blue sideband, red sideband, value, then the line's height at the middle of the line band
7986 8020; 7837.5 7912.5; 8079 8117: 0.16 A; 12.8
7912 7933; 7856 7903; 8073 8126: 0.07 A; 13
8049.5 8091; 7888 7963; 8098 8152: 0.44 A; 12.6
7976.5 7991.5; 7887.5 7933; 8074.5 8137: 0.16 A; 12.9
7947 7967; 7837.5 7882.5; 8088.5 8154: 0.27 A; 12.9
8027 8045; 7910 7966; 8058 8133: 0.21 A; 12.6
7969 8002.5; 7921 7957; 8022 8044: -0.18 A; 12.7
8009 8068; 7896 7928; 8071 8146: 0.47 A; 12.7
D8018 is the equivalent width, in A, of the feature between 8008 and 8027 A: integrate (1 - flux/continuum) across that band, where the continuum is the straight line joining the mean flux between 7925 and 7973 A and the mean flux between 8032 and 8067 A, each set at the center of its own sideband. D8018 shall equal -0.2 A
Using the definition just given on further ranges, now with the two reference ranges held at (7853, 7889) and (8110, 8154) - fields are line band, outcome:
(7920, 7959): 0.2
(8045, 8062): 0.1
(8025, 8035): 0.1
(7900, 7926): 0.1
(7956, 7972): 0.1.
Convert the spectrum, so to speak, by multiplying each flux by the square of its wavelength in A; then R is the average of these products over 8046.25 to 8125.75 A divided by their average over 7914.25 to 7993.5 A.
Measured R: 1.00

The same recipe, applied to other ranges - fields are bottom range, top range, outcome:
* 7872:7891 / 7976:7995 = 1.00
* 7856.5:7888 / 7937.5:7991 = 1.00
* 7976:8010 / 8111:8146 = 1.01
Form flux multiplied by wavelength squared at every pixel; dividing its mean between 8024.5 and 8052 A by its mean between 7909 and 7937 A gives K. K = 0.99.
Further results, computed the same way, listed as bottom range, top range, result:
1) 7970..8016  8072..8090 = 1.00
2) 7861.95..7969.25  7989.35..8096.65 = 1.00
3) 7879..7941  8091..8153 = 1.01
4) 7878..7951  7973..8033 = 1.00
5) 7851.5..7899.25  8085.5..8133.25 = 1.00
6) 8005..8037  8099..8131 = 1.01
